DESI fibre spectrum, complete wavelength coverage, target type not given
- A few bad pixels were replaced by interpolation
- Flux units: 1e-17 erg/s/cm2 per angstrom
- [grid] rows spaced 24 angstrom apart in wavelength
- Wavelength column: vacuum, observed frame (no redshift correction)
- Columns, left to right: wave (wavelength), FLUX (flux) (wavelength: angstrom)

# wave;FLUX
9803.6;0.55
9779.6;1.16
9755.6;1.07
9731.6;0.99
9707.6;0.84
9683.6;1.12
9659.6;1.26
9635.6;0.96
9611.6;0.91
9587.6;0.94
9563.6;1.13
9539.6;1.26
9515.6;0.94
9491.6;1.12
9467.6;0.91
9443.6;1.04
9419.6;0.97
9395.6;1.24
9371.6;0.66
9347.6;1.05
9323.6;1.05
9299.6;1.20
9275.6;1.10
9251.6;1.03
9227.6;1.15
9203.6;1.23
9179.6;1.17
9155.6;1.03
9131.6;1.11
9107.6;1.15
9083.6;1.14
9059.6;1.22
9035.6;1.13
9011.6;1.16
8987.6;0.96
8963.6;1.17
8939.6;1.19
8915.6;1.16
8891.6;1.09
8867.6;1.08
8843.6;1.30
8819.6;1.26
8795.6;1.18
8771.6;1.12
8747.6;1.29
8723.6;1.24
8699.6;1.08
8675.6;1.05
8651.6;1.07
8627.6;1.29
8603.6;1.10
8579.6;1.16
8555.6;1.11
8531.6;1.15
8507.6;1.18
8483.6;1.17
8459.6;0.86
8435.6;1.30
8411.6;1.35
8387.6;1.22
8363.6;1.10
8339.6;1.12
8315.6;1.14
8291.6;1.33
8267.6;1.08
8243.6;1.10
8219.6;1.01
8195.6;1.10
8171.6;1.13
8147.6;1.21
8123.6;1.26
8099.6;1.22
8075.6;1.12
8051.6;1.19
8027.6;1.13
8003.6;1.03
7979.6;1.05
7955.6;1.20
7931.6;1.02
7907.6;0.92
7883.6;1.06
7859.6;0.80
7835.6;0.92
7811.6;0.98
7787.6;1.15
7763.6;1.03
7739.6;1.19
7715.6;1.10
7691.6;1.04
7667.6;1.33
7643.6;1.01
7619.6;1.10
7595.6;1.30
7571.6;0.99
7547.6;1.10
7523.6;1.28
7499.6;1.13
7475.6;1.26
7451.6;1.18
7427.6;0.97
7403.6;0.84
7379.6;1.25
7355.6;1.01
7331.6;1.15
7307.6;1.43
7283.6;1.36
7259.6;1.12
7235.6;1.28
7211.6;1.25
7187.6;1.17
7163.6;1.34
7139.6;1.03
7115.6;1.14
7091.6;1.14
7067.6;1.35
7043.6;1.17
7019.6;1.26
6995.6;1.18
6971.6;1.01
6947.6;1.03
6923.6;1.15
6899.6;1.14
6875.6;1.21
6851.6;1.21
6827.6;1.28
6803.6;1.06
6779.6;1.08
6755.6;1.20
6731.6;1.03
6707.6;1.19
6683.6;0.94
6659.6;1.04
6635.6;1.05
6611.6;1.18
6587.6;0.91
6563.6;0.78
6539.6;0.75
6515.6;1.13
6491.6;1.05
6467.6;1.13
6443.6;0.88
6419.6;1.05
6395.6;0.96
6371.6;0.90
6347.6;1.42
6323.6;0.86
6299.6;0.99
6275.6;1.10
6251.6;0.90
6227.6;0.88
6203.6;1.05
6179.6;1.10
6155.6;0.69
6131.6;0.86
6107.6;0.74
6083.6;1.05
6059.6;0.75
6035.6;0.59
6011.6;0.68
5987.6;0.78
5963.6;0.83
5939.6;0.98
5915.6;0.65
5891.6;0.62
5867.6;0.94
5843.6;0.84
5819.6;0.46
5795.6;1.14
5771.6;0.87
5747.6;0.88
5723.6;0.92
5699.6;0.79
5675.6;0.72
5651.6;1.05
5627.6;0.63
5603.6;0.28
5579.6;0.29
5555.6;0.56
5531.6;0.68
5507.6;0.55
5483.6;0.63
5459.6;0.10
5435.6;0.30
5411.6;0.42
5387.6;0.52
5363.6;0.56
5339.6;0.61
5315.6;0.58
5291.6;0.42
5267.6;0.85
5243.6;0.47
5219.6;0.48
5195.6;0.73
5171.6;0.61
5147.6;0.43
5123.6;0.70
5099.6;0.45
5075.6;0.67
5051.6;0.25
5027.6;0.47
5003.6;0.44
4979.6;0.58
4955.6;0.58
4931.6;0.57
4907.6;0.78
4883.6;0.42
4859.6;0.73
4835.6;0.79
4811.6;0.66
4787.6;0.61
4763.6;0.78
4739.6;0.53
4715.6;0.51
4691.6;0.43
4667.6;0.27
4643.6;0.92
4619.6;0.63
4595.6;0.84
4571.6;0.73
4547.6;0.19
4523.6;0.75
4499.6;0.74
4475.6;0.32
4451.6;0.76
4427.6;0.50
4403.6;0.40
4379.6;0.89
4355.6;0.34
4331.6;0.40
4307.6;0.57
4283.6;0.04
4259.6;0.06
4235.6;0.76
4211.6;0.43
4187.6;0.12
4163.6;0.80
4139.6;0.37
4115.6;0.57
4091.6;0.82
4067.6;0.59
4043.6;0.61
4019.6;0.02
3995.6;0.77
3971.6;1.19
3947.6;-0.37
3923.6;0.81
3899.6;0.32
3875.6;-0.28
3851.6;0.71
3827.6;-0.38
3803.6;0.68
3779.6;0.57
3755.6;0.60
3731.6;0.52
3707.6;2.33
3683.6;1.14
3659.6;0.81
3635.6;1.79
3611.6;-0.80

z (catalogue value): 0.52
